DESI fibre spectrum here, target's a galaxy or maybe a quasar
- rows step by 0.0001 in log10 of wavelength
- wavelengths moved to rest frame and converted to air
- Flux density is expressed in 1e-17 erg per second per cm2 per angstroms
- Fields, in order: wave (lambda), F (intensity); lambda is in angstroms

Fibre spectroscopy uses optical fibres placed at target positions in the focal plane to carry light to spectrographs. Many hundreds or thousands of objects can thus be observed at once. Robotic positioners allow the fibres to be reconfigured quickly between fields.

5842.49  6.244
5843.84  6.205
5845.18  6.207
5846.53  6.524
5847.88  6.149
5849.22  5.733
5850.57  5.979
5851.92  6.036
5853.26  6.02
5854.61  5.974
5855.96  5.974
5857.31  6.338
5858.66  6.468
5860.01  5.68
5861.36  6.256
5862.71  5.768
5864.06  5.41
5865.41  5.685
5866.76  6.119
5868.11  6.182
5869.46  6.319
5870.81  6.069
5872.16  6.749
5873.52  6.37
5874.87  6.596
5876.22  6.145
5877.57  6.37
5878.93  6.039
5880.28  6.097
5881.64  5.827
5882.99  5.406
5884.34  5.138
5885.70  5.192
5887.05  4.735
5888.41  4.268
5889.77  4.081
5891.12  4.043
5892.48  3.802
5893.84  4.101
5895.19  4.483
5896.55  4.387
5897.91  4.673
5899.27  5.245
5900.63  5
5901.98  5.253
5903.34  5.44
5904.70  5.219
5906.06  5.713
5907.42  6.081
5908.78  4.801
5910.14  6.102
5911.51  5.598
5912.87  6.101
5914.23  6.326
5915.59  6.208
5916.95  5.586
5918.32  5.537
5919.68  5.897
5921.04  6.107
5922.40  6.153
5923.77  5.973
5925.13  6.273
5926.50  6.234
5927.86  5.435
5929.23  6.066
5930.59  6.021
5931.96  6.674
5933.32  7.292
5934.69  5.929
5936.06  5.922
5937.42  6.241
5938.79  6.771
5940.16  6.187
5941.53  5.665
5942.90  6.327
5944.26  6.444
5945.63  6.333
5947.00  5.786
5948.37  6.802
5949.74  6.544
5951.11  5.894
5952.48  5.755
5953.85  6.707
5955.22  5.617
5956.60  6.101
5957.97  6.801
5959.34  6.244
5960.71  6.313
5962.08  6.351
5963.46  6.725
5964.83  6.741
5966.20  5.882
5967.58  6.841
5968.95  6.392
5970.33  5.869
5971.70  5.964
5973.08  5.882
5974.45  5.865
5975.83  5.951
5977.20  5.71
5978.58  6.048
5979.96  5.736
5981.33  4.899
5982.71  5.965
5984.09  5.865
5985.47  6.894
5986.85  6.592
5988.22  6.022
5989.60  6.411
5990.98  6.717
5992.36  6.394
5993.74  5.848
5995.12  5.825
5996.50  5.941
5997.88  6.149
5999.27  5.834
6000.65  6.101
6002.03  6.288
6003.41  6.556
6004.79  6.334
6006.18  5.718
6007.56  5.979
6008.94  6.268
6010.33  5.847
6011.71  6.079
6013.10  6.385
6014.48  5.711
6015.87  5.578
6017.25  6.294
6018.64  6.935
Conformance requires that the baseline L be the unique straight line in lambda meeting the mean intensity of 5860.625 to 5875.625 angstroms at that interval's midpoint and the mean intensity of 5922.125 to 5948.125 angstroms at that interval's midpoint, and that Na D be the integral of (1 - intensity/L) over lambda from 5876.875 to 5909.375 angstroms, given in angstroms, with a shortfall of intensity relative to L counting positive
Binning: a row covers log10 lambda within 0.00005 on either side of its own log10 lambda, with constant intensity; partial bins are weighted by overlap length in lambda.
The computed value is 5.82 angstroms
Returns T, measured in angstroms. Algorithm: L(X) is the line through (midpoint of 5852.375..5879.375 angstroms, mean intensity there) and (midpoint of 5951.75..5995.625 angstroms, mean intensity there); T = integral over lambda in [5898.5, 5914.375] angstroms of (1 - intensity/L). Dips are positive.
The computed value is 1.5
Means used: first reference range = 6.13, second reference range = 6.16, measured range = 5.54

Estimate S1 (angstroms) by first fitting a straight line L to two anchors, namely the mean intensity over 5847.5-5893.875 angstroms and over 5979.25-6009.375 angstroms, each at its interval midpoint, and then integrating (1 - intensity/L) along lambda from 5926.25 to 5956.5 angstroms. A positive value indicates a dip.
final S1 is -1.4 angstroms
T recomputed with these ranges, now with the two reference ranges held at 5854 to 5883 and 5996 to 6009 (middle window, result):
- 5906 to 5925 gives 0.7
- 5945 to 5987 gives -0.3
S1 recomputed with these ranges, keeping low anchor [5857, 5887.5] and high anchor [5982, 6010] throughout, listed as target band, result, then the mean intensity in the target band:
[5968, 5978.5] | 0.3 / 5.98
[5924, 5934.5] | -0.3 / 6.26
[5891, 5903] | 2.8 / 4.6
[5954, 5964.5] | -0.4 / 6.34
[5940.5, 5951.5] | -0.3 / 6.23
